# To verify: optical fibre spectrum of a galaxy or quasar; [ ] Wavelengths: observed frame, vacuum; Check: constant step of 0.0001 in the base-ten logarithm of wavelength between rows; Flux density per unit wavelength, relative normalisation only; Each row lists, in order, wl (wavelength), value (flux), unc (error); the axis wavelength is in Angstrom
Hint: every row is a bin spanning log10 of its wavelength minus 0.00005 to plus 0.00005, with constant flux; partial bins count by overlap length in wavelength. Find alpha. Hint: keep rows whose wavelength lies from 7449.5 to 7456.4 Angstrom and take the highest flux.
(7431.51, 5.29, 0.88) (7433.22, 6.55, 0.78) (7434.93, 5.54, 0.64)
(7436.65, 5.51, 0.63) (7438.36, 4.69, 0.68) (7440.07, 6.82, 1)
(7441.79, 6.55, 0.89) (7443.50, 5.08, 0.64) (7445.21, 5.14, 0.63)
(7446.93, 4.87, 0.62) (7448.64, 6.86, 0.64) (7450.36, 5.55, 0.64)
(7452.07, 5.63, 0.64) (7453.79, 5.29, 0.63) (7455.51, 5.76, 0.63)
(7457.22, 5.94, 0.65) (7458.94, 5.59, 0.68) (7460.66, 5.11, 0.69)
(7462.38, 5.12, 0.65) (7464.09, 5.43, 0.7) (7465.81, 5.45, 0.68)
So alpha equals 5.76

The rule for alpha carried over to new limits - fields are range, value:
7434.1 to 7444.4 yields 6.82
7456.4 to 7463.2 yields 5.94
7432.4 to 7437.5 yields 6.55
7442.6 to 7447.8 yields 5.14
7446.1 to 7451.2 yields 6.86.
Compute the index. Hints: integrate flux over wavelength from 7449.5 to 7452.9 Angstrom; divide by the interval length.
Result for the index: 5.6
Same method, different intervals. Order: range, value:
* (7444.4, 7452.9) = 5.61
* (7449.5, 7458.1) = 5.63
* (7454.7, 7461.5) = 5.6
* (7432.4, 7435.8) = 6.03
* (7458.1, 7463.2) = 5.27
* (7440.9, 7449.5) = 5.7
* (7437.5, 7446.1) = 5.65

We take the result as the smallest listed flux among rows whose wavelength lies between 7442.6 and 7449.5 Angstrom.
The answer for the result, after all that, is 4.87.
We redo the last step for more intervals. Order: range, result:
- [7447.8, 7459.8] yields 5.29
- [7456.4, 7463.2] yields 5.11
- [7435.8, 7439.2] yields 4.69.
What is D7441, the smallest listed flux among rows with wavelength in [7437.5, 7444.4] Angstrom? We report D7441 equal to 4.69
